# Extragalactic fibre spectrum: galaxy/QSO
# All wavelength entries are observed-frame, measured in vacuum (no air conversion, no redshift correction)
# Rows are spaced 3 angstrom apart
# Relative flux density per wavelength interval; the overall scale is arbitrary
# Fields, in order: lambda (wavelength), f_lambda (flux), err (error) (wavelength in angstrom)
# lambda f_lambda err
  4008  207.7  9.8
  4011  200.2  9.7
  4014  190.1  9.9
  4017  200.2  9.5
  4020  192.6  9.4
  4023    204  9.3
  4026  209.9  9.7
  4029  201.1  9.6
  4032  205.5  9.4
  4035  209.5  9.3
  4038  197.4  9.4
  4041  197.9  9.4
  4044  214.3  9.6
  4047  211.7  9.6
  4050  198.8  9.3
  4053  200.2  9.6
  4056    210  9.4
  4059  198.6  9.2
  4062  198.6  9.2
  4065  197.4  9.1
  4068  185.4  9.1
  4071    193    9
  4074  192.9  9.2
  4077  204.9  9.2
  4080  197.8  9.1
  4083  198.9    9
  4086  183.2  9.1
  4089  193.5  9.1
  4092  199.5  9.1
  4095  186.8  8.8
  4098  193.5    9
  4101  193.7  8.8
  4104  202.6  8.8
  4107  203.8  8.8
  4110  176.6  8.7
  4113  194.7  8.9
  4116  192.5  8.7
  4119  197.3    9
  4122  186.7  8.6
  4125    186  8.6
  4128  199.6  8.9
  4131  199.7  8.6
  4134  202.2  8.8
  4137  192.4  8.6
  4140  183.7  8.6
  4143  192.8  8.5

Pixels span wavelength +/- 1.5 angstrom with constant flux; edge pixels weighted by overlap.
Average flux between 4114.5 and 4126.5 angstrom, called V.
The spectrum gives 191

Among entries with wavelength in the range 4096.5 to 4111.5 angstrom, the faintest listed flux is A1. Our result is 176.6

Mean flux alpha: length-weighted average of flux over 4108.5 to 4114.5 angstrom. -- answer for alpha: 186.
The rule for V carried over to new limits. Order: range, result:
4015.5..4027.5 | 202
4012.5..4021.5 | 194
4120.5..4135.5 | 195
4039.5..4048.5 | 208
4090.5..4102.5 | 193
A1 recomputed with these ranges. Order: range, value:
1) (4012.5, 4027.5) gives 190.1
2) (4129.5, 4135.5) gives 199.7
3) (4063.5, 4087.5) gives 183.2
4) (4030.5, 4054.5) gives 197.4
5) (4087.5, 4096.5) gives 186.8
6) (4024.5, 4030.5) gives 201.1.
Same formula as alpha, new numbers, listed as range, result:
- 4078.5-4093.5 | 195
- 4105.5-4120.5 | 193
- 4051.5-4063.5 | 202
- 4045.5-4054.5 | 204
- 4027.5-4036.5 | 205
